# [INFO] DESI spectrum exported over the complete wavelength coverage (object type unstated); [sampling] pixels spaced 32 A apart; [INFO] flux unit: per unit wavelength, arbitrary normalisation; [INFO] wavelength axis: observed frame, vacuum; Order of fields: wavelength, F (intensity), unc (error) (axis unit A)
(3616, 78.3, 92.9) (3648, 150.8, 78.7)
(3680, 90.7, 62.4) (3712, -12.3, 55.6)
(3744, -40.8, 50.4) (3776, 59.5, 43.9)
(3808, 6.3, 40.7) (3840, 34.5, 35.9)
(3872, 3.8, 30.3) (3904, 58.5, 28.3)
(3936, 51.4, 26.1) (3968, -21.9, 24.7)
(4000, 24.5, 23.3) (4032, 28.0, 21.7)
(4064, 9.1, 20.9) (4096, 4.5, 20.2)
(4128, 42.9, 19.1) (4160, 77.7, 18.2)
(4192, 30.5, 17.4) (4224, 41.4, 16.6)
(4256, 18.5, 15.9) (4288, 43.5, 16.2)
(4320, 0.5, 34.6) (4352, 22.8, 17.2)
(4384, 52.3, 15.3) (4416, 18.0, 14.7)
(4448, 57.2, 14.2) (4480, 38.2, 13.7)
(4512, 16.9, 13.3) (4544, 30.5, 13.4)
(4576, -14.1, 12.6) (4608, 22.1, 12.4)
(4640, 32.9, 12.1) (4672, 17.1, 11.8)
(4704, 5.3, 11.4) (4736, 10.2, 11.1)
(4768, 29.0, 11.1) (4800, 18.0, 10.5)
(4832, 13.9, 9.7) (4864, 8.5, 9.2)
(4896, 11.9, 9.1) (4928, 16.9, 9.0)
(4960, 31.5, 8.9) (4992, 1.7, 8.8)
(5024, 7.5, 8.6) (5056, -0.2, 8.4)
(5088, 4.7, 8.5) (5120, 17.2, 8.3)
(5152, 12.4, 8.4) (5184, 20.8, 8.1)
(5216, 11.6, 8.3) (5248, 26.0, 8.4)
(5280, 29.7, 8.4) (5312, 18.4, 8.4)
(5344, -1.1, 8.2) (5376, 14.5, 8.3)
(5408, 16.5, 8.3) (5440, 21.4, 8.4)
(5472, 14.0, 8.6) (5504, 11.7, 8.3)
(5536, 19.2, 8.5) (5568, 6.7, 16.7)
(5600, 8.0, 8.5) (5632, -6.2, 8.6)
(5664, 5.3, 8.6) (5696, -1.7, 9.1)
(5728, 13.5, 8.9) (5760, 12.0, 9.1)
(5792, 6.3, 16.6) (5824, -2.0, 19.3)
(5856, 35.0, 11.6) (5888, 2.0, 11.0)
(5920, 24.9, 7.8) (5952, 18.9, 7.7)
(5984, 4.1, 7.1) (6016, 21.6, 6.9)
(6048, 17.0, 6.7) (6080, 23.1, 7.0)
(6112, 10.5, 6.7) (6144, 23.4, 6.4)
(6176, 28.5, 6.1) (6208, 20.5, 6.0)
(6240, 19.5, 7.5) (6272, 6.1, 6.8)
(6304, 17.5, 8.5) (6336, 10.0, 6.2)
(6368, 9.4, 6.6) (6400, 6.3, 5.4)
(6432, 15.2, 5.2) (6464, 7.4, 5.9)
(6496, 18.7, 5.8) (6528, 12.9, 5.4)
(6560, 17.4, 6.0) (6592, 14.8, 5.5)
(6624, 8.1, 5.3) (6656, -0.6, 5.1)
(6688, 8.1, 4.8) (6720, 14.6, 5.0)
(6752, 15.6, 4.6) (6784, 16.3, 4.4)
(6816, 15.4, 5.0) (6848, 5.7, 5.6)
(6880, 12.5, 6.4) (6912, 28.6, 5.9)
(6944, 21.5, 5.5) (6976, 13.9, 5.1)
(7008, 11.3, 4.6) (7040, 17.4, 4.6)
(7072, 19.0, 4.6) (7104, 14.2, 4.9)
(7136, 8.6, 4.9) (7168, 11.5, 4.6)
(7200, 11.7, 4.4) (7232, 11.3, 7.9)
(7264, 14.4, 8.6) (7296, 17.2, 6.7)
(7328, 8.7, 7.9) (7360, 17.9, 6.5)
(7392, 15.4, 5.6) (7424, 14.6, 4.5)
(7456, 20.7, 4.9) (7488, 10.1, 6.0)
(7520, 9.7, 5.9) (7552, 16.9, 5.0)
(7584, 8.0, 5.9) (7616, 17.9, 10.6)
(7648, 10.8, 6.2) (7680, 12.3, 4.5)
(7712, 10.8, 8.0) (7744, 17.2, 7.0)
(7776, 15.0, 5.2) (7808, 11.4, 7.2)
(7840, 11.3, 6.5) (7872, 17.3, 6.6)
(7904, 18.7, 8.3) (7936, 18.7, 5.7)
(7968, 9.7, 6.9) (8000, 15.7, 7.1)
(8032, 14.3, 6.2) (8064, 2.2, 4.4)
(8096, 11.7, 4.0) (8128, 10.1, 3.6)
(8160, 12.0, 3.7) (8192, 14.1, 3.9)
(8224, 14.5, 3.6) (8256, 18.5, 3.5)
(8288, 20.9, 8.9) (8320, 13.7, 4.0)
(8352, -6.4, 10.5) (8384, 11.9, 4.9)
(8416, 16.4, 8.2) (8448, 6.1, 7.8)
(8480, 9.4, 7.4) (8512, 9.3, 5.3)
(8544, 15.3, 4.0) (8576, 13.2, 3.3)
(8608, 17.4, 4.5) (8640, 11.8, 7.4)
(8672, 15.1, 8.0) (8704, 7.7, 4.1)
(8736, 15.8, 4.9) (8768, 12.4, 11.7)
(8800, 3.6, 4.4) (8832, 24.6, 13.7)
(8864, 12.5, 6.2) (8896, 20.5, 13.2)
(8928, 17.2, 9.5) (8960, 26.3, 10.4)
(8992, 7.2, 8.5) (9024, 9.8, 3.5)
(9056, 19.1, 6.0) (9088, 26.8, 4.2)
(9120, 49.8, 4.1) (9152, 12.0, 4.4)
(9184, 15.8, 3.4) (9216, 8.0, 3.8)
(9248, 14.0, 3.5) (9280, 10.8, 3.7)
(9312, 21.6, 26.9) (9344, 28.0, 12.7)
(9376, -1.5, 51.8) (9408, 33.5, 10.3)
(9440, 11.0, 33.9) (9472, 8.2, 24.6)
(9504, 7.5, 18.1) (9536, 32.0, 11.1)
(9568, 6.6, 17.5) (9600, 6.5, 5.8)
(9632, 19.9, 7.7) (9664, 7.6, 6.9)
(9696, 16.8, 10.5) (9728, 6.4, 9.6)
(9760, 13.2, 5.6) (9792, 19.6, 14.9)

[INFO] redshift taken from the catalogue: 1.44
